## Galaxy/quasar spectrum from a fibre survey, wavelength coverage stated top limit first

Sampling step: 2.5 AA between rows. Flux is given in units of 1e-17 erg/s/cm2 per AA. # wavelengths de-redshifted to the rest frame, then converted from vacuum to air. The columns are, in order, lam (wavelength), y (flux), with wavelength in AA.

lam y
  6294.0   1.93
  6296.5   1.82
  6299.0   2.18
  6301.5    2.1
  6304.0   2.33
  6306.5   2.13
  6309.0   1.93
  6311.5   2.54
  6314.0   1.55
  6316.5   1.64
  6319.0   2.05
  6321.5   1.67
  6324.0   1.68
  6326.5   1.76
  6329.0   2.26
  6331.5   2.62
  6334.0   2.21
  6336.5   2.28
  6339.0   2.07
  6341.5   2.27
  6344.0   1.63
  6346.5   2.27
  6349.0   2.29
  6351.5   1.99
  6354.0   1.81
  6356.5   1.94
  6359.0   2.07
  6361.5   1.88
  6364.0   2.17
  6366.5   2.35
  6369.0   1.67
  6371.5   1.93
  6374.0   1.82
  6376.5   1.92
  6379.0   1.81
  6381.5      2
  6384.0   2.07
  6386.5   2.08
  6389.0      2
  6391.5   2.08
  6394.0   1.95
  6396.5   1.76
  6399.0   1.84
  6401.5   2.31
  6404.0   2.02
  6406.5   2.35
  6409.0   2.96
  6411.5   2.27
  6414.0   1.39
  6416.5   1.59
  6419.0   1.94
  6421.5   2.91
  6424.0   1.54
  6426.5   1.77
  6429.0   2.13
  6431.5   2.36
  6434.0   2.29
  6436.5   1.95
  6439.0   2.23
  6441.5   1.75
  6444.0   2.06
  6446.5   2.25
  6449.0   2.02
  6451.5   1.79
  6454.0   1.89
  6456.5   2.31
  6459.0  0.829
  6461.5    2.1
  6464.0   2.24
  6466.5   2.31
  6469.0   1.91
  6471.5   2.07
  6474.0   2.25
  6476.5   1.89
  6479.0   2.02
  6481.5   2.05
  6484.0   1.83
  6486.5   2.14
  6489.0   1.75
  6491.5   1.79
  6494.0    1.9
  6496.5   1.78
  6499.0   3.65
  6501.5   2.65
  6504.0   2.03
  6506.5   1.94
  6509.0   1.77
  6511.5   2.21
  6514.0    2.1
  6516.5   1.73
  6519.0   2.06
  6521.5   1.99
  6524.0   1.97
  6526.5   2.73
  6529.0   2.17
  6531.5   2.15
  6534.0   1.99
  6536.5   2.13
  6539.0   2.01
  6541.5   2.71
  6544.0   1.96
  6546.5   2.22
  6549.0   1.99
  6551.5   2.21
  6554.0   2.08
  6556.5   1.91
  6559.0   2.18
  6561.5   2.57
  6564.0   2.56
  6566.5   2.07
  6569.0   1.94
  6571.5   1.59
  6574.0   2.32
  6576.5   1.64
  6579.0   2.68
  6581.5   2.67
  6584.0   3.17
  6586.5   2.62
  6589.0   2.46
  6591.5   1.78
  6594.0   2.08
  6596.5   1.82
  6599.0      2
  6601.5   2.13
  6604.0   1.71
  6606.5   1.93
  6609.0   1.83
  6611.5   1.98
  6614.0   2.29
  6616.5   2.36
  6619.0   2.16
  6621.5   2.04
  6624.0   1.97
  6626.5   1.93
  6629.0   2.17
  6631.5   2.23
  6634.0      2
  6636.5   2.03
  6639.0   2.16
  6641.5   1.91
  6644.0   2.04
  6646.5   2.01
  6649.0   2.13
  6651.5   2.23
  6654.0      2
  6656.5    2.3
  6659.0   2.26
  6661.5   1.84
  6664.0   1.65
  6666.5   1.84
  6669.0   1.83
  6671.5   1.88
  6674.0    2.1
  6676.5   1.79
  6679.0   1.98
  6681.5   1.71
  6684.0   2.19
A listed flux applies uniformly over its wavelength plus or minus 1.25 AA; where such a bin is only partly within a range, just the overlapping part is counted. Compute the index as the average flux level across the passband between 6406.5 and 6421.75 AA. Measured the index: 2.14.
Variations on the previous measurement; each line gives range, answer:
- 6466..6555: 2.11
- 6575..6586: 2.54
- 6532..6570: 2.17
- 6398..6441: 2.1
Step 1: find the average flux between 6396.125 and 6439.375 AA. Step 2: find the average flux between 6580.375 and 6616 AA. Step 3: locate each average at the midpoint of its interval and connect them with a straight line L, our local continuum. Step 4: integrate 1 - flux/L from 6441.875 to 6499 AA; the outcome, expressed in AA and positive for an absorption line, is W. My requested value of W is 3.29 AA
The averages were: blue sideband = 2.09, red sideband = 2.18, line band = 2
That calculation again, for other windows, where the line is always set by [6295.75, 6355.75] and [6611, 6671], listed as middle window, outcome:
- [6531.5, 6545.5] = -0.7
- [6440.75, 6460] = 1.6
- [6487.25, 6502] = -1.3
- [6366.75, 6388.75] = 1.2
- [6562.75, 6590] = -3.8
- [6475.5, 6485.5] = 0.5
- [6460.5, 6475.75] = -0.7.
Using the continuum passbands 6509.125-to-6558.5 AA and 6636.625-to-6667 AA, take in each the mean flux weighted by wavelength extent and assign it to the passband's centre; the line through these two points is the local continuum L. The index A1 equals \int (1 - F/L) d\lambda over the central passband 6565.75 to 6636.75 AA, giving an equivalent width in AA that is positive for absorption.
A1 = -1.9 AA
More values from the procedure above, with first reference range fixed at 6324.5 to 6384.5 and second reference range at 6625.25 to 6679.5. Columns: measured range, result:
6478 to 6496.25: 1.0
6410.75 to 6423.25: 0.3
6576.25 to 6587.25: -3.4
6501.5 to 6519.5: 0.1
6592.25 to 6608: 0.6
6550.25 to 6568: -1.7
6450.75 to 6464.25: 1.3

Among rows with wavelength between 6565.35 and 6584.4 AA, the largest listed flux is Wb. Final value 3.17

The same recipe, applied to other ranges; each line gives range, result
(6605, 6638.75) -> 2.36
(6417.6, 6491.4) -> 2.91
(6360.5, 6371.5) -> 2.35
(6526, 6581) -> 2.73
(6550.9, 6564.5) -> 2.57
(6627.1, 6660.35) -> 2.3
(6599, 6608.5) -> 2.13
